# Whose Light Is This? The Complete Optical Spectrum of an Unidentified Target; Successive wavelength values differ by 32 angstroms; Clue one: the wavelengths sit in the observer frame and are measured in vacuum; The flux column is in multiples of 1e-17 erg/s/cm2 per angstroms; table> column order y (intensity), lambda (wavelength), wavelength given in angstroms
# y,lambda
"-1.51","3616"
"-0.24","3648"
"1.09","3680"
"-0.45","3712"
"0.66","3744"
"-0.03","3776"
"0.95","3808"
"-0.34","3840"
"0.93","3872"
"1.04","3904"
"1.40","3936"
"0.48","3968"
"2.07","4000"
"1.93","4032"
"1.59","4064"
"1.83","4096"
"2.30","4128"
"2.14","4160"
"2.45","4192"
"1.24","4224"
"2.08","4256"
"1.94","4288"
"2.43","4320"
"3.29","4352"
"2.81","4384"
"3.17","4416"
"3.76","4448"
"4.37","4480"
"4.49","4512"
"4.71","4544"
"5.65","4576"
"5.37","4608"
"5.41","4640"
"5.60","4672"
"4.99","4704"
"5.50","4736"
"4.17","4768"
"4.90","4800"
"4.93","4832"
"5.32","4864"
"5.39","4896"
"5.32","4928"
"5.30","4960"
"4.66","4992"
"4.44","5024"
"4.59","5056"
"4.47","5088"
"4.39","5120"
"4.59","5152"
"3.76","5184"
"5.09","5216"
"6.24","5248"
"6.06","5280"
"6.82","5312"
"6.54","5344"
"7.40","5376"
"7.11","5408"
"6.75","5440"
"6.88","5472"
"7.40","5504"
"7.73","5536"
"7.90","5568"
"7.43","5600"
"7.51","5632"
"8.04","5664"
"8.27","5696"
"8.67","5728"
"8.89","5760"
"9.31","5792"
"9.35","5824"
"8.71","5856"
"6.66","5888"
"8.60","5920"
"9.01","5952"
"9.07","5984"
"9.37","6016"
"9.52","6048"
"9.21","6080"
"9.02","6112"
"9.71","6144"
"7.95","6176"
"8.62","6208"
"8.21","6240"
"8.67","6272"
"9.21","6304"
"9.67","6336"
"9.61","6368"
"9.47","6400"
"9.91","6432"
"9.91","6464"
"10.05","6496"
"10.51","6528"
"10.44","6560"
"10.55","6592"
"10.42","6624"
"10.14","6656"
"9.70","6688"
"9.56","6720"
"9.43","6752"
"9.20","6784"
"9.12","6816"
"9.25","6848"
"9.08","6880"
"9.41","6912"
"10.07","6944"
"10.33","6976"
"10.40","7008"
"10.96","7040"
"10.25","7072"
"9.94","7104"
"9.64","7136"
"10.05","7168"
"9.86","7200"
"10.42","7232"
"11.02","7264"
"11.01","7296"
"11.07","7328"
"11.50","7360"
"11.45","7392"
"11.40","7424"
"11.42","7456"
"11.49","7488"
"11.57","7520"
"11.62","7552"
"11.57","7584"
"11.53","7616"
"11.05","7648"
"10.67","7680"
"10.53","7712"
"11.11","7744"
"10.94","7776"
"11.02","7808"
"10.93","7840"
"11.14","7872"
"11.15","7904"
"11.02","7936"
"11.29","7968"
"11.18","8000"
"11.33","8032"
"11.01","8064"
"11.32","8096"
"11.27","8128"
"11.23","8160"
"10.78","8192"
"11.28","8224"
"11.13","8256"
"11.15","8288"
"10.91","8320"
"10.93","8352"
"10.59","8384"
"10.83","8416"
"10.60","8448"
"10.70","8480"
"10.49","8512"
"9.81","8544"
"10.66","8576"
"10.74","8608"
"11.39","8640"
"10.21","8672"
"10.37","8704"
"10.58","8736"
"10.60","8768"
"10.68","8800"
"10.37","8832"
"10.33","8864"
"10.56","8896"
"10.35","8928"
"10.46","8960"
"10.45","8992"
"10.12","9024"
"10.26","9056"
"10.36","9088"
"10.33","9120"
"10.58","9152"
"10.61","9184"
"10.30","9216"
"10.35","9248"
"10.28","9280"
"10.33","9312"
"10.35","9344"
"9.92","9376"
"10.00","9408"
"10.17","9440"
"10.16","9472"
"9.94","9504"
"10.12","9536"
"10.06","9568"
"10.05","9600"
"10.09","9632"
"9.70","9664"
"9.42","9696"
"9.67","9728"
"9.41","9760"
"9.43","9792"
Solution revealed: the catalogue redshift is 0.00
